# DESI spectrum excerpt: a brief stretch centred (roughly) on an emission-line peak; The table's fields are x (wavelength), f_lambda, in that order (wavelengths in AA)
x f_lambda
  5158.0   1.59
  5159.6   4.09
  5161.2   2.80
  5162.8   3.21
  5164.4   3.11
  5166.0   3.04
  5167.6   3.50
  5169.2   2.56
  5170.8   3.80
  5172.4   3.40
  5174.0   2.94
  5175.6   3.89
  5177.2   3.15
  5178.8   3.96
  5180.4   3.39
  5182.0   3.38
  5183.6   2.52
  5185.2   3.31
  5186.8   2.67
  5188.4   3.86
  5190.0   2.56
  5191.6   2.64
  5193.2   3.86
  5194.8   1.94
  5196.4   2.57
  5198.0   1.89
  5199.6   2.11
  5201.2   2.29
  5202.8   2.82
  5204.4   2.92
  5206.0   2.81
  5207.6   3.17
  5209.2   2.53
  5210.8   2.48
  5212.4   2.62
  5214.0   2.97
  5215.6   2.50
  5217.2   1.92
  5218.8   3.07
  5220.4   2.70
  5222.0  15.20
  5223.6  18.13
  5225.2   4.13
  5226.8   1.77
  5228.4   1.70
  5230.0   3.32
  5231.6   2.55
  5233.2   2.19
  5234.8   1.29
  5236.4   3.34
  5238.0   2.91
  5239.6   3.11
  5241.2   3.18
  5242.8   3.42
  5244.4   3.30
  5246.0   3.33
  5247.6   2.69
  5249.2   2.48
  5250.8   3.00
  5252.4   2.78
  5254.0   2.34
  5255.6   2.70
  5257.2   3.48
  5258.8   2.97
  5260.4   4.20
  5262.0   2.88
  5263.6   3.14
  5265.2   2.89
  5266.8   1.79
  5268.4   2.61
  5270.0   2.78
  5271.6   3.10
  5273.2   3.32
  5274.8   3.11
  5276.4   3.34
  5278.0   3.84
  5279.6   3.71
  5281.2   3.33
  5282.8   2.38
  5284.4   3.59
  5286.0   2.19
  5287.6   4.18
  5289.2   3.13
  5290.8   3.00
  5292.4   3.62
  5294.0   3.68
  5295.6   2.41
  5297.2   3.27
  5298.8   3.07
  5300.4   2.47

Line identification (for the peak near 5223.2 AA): H-beta 4861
